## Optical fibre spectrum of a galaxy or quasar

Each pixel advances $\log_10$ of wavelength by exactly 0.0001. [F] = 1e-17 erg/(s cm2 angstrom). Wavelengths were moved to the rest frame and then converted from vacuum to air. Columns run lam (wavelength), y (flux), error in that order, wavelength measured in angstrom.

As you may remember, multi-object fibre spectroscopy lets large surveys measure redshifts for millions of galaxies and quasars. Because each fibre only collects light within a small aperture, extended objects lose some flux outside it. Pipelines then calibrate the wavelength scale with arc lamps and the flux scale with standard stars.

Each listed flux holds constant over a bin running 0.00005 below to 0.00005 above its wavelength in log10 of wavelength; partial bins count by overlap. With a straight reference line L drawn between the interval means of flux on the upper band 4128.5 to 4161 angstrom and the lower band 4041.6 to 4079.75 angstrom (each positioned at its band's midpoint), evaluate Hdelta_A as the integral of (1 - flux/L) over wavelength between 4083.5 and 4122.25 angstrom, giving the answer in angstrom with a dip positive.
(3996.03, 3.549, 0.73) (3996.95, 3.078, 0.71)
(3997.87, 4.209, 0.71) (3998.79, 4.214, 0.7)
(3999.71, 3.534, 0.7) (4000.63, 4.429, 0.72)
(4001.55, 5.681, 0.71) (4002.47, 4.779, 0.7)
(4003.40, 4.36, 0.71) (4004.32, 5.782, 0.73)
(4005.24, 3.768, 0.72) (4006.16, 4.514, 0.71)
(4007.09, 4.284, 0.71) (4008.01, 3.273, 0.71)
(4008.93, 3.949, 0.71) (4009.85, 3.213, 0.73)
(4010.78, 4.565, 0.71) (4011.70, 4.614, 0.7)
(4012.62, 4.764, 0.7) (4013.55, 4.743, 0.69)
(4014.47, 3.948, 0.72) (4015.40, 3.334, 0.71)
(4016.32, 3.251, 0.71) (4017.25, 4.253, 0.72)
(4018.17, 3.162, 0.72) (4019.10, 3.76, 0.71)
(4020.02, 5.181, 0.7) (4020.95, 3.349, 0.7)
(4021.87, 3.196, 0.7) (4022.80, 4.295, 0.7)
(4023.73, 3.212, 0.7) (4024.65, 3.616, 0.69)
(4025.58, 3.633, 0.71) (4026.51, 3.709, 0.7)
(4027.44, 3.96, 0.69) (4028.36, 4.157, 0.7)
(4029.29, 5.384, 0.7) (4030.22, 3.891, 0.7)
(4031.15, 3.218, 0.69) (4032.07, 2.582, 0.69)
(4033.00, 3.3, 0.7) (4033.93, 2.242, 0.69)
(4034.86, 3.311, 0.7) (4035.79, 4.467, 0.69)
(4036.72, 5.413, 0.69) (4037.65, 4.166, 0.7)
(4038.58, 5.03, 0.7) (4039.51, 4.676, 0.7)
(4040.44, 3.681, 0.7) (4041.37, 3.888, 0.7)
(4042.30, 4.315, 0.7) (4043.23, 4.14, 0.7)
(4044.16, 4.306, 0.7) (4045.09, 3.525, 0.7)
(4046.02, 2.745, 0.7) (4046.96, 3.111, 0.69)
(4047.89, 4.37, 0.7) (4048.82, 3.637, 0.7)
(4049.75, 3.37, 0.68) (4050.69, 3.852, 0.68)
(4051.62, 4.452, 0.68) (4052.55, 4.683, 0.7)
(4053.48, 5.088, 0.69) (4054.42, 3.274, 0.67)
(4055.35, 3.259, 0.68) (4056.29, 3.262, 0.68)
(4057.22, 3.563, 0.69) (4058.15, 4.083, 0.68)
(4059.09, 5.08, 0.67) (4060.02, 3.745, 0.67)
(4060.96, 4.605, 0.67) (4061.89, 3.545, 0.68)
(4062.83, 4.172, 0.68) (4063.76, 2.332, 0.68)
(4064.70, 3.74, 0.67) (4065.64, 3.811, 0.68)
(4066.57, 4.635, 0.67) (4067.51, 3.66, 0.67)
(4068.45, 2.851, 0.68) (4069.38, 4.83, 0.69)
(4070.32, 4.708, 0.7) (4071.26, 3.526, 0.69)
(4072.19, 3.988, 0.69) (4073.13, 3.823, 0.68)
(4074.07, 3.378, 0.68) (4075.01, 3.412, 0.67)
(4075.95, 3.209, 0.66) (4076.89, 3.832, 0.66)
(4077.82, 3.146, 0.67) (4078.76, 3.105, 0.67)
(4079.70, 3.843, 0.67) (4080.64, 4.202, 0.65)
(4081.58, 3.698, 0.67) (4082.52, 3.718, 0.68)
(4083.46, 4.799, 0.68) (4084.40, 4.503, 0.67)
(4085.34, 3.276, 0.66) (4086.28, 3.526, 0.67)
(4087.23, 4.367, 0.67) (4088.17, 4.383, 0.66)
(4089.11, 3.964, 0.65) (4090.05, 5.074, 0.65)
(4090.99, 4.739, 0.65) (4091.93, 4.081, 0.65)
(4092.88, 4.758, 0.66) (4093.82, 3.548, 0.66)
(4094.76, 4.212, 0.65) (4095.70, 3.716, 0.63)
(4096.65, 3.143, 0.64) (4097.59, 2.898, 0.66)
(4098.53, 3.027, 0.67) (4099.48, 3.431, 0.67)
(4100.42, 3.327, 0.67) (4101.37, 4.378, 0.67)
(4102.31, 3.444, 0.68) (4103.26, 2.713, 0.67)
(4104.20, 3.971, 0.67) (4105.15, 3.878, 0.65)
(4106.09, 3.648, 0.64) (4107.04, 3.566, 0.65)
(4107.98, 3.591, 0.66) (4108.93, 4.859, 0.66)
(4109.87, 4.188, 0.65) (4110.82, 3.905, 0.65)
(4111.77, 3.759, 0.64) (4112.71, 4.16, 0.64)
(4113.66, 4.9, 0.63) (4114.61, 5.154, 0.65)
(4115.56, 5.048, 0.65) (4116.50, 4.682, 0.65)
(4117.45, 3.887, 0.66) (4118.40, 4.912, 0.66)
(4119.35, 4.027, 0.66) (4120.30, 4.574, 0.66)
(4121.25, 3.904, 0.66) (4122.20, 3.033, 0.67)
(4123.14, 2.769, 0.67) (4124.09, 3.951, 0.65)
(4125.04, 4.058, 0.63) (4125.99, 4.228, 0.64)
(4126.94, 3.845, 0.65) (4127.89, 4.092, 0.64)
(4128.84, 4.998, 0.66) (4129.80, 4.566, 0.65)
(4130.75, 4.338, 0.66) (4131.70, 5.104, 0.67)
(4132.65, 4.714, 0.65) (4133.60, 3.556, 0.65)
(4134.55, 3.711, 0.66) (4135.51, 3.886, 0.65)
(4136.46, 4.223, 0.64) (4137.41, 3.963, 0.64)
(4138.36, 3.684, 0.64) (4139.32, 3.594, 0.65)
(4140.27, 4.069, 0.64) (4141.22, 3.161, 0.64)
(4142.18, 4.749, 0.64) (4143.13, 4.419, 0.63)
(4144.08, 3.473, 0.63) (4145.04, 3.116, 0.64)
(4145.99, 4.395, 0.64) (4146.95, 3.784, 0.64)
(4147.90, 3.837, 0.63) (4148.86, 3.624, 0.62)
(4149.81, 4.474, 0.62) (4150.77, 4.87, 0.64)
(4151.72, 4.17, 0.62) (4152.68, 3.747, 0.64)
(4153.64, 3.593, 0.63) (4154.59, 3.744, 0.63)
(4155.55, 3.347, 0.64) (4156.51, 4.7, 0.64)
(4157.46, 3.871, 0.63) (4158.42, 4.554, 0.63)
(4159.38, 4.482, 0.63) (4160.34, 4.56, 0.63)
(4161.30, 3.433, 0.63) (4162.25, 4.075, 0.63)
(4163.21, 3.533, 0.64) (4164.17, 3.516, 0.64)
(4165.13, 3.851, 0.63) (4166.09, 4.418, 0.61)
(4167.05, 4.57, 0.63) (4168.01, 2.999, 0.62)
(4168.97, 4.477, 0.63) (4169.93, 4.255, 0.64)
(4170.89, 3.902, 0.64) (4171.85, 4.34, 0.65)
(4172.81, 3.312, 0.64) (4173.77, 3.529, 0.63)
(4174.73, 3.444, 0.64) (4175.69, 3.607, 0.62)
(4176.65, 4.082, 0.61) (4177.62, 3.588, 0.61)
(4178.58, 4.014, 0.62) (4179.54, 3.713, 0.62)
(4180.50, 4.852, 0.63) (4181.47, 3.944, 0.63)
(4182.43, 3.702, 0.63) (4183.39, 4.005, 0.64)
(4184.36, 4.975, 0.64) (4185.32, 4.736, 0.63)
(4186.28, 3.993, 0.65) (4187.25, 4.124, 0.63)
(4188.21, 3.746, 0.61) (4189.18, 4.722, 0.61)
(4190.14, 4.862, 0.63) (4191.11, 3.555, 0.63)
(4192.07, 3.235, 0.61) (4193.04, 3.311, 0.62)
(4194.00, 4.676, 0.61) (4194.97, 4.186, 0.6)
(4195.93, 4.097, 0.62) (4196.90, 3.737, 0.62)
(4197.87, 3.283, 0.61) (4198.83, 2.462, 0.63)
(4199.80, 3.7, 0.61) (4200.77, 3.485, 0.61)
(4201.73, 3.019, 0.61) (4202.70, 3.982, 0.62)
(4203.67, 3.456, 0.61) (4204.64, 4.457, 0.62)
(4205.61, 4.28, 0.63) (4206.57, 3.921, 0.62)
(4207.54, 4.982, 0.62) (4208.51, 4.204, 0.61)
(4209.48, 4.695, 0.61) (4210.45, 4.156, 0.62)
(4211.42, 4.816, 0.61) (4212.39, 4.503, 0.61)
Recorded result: -0.8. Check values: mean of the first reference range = 3.81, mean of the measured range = 4.02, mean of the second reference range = 4.08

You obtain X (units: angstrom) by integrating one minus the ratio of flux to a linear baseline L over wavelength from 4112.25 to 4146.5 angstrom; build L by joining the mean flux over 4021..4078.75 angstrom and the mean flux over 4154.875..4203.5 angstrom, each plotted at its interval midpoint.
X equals -2.18 angstrom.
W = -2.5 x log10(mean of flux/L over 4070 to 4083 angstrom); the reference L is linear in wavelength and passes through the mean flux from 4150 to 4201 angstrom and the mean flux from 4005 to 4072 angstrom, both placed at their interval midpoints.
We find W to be 0.071 mag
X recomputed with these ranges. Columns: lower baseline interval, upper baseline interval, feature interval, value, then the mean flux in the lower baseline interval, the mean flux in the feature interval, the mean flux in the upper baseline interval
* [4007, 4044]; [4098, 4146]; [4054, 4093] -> 0.8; 3.93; 3.89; 4.01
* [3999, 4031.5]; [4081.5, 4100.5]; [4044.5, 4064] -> 0.9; 4.08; 3.82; 3.93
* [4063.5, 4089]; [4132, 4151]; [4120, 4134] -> -0.7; 3.8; 4.11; 3.96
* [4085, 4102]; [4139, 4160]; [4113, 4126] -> -1.0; 3.88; 4.22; 4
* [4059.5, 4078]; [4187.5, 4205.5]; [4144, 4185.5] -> -2.2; 3.76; 3.98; 3.79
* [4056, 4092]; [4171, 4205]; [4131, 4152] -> -0.7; 3.91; 4.03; 3.88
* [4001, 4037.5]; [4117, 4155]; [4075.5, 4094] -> 0.1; 4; 4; 4.02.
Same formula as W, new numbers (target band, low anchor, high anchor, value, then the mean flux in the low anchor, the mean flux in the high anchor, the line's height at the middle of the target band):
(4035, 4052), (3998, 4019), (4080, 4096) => 0.03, 4.19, 4.15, 4.17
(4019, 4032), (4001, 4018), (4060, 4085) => 0.08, 4.26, 3.81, 4.15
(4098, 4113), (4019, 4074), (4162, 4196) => 0.06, 3.89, 4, 3.94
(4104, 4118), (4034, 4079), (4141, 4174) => -0.08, 3.88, 3.98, 3.93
